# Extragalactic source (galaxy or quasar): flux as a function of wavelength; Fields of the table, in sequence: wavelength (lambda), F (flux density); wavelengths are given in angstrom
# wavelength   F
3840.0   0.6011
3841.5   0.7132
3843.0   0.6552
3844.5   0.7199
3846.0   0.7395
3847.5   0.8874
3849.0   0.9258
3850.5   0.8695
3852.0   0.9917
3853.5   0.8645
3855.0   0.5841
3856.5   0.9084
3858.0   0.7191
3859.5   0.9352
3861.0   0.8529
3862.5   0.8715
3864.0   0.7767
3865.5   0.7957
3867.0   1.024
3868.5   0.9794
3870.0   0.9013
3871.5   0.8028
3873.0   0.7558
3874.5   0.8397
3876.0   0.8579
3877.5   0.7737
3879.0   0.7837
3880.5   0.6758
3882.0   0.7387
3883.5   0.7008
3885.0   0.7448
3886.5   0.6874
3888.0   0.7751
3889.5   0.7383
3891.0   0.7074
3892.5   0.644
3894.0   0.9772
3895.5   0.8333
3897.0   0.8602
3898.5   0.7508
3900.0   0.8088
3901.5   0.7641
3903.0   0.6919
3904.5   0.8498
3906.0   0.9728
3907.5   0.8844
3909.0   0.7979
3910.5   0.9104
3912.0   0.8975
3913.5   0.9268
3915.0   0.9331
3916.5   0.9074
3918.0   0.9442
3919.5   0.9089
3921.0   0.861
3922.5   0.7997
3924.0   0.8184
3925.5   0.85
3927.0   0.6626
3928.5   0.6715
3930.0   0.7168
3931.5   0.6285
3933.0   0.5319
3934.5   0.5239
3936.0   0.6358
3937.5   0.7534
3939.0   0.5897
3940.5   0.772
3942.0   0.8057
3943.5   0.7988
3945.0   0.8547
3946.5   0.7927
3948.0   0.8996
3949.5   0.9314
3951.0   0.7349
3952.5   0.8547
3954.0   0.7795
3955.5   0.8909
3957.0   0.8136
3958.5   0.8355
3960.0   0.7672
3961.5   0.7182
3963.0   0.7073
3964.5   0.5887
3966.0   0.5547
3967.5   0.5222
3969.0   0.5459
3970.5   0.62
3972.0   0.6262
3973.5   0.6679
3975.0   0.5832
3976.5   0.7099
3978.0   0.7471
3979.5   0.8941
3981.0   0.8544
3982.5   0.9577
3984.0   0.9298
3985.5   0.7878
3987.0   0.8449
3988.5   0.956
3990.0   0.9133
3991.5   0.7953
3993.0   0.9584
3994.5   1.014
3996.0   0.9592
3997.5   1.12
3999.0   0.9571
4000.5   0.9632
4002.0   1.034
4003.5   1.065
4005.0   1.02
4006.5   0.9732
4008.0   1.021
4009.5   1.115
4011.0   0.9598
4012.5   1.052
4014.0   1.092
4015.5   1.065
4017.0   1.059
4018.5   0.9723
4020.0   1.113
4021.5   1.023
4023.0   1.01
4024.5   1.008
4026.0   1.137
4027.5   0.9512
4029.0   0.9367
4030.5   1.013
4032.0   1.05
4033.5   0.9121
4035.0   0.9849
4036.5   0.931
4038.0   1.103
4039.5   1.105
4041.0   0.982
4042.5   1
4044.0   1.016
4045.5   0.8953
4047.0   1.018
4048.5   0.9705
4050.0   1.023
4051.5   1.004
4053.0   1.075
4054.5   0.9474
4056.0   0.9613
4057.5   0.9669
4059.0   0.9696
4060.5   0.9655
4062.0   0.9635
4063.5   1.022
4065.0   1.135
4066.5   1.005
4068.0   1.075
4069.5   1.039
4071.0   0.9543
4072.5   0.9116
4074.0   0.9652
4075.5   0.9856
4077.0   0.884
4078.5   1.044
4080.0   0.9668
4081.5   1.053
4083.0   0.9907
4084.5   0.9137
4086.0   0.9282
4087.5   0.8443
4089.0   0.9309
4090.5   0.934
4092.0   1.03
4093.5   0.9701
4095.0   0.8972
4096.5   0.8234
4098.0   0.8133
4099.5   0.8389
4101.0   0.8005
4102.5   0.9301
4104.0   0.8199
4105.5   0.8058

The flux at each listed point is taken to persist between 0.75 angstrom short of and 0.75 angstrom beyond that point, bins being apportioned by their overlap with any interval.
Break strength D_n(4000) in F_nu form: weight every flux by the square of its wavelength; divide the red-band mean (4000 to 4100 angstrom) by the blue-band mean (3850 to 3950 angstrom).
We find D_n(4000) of 1.33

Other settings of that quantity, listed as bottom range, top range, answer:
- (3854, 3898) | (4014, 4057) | 1.37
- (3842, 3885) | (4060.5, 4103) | 1.30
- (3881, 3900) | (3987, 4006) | 1.35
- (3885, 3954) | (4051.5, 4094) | 1.34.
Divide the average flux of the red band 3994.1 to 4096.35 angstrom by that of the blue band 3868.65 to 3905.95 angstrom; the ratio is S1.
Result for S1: 1.27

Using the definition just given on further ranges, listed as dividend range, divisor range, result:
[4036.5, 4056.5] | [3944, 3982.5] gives 1.35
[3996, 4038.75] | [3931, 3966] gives 1.37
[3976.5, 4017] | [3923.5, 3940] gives 1.43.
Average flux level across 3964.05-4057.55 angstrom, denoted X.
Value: 0.932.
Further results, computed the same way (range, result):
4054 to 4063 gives 0.964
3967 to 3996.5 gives 0.795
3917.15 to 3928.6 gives 0.823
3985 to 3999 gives 0.932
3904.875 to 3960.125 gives 0.802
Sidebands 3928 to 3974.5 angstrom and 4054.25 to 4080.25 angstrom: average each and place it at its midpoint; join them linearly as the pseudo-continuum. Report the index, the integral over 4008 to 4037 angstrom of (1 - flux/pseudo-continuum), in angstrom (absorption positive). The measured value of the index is -4.6 angstrom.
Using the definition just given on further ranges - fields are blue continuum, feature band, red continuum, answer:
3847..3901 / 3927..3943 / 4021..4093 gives 3.8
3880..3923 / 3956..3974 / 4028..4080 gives 4.5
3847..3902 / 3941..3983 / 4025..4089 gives 6.9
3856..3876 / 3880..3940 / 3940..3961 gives 4.5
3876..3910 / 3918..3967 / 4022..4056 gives 5.9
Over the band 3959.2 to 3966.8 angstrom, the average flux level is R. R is 0.667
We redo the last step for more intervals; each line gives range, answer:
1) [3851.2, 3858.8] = 0.815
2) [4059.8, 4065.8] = 1.02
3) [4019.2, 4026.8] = 1.06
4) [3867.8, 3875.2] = 0.855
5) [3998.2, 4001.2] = 0.963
